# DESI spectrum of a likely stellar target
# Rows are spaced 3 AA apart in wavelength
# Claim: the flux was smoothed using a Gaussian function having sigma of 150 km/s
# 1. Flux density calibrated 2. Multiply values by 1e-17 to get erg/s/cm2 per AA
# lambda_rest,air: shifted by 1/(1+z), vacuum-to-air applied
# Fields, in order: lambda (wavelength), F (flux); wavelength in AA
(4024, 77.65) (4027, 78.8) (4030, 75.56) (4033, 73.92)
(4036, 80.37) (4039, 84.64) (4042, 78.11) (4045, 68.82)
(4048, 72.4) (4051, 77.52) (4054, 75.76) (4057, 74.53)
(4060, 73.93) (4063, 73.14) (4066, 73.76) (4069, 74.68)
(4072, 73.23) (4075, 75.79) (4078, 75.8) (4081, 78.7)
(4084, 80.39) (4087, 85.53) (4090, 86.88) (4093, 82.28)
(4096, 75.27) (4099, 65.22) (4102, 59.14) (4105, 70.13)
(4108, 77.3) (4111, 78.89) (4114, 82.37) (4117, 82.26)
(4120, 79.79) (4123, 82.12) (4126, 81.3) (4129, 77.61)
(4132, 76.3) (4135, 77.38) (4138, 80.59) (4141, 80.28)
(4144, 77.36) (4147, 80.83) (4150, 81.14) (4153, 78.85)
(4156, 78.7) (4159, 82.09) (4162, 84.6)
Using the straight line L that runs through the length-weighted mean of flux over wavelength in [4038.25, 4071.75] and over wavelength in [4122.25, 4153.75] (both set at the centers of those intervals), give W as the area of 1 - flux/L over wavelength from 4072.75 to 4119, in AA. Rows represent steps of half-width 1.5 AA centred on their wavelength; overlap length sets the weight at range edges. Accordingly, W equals 0.0 AA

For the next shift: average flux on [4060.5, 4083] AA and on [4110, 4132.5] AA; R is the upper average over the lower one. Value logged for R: 1.07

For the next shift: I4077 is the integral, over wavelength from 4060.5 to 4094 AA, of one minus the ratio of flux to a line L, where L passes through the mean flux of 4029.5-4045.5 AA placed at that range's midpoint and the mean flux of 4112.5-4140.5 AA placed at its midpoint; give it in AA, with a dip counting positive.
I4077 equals 0.26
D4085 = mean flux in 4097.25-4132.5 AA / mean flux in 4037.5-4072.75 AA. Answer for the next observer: 1.0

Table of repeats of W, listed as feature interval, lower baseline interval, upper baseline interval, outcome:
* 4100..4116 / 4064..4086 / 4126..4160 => 0.8 AA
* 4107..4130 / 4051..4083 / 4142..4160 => -0.7 AA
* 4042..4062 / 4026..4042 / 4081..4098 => 1.3 AA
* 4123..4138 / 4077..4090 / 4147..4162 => 0.4 AA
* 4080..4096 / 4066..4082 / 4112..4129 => -1.1 AA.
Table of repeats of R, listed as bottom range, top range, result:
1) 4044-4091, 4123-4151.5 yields 1.04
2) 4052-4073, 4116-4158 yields 1.07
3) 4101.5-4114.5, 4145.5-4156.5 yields 1.08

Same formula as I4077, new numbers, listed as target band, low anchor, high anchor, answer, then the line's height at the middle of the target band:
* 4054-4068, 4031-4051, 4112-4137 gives 0.6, 77.3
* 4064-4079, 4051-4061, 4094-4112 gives -0.1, 73.8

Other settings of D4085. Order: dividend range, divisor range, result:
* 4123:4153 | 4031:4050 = 1.04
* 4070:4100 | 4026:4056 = 1.02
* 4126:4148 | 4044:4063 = 1.07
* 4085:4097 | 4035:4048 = 1.07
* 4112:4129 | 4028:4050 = 1.06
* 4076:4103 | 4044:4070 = 1.04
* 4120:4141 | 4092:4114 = 1.09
